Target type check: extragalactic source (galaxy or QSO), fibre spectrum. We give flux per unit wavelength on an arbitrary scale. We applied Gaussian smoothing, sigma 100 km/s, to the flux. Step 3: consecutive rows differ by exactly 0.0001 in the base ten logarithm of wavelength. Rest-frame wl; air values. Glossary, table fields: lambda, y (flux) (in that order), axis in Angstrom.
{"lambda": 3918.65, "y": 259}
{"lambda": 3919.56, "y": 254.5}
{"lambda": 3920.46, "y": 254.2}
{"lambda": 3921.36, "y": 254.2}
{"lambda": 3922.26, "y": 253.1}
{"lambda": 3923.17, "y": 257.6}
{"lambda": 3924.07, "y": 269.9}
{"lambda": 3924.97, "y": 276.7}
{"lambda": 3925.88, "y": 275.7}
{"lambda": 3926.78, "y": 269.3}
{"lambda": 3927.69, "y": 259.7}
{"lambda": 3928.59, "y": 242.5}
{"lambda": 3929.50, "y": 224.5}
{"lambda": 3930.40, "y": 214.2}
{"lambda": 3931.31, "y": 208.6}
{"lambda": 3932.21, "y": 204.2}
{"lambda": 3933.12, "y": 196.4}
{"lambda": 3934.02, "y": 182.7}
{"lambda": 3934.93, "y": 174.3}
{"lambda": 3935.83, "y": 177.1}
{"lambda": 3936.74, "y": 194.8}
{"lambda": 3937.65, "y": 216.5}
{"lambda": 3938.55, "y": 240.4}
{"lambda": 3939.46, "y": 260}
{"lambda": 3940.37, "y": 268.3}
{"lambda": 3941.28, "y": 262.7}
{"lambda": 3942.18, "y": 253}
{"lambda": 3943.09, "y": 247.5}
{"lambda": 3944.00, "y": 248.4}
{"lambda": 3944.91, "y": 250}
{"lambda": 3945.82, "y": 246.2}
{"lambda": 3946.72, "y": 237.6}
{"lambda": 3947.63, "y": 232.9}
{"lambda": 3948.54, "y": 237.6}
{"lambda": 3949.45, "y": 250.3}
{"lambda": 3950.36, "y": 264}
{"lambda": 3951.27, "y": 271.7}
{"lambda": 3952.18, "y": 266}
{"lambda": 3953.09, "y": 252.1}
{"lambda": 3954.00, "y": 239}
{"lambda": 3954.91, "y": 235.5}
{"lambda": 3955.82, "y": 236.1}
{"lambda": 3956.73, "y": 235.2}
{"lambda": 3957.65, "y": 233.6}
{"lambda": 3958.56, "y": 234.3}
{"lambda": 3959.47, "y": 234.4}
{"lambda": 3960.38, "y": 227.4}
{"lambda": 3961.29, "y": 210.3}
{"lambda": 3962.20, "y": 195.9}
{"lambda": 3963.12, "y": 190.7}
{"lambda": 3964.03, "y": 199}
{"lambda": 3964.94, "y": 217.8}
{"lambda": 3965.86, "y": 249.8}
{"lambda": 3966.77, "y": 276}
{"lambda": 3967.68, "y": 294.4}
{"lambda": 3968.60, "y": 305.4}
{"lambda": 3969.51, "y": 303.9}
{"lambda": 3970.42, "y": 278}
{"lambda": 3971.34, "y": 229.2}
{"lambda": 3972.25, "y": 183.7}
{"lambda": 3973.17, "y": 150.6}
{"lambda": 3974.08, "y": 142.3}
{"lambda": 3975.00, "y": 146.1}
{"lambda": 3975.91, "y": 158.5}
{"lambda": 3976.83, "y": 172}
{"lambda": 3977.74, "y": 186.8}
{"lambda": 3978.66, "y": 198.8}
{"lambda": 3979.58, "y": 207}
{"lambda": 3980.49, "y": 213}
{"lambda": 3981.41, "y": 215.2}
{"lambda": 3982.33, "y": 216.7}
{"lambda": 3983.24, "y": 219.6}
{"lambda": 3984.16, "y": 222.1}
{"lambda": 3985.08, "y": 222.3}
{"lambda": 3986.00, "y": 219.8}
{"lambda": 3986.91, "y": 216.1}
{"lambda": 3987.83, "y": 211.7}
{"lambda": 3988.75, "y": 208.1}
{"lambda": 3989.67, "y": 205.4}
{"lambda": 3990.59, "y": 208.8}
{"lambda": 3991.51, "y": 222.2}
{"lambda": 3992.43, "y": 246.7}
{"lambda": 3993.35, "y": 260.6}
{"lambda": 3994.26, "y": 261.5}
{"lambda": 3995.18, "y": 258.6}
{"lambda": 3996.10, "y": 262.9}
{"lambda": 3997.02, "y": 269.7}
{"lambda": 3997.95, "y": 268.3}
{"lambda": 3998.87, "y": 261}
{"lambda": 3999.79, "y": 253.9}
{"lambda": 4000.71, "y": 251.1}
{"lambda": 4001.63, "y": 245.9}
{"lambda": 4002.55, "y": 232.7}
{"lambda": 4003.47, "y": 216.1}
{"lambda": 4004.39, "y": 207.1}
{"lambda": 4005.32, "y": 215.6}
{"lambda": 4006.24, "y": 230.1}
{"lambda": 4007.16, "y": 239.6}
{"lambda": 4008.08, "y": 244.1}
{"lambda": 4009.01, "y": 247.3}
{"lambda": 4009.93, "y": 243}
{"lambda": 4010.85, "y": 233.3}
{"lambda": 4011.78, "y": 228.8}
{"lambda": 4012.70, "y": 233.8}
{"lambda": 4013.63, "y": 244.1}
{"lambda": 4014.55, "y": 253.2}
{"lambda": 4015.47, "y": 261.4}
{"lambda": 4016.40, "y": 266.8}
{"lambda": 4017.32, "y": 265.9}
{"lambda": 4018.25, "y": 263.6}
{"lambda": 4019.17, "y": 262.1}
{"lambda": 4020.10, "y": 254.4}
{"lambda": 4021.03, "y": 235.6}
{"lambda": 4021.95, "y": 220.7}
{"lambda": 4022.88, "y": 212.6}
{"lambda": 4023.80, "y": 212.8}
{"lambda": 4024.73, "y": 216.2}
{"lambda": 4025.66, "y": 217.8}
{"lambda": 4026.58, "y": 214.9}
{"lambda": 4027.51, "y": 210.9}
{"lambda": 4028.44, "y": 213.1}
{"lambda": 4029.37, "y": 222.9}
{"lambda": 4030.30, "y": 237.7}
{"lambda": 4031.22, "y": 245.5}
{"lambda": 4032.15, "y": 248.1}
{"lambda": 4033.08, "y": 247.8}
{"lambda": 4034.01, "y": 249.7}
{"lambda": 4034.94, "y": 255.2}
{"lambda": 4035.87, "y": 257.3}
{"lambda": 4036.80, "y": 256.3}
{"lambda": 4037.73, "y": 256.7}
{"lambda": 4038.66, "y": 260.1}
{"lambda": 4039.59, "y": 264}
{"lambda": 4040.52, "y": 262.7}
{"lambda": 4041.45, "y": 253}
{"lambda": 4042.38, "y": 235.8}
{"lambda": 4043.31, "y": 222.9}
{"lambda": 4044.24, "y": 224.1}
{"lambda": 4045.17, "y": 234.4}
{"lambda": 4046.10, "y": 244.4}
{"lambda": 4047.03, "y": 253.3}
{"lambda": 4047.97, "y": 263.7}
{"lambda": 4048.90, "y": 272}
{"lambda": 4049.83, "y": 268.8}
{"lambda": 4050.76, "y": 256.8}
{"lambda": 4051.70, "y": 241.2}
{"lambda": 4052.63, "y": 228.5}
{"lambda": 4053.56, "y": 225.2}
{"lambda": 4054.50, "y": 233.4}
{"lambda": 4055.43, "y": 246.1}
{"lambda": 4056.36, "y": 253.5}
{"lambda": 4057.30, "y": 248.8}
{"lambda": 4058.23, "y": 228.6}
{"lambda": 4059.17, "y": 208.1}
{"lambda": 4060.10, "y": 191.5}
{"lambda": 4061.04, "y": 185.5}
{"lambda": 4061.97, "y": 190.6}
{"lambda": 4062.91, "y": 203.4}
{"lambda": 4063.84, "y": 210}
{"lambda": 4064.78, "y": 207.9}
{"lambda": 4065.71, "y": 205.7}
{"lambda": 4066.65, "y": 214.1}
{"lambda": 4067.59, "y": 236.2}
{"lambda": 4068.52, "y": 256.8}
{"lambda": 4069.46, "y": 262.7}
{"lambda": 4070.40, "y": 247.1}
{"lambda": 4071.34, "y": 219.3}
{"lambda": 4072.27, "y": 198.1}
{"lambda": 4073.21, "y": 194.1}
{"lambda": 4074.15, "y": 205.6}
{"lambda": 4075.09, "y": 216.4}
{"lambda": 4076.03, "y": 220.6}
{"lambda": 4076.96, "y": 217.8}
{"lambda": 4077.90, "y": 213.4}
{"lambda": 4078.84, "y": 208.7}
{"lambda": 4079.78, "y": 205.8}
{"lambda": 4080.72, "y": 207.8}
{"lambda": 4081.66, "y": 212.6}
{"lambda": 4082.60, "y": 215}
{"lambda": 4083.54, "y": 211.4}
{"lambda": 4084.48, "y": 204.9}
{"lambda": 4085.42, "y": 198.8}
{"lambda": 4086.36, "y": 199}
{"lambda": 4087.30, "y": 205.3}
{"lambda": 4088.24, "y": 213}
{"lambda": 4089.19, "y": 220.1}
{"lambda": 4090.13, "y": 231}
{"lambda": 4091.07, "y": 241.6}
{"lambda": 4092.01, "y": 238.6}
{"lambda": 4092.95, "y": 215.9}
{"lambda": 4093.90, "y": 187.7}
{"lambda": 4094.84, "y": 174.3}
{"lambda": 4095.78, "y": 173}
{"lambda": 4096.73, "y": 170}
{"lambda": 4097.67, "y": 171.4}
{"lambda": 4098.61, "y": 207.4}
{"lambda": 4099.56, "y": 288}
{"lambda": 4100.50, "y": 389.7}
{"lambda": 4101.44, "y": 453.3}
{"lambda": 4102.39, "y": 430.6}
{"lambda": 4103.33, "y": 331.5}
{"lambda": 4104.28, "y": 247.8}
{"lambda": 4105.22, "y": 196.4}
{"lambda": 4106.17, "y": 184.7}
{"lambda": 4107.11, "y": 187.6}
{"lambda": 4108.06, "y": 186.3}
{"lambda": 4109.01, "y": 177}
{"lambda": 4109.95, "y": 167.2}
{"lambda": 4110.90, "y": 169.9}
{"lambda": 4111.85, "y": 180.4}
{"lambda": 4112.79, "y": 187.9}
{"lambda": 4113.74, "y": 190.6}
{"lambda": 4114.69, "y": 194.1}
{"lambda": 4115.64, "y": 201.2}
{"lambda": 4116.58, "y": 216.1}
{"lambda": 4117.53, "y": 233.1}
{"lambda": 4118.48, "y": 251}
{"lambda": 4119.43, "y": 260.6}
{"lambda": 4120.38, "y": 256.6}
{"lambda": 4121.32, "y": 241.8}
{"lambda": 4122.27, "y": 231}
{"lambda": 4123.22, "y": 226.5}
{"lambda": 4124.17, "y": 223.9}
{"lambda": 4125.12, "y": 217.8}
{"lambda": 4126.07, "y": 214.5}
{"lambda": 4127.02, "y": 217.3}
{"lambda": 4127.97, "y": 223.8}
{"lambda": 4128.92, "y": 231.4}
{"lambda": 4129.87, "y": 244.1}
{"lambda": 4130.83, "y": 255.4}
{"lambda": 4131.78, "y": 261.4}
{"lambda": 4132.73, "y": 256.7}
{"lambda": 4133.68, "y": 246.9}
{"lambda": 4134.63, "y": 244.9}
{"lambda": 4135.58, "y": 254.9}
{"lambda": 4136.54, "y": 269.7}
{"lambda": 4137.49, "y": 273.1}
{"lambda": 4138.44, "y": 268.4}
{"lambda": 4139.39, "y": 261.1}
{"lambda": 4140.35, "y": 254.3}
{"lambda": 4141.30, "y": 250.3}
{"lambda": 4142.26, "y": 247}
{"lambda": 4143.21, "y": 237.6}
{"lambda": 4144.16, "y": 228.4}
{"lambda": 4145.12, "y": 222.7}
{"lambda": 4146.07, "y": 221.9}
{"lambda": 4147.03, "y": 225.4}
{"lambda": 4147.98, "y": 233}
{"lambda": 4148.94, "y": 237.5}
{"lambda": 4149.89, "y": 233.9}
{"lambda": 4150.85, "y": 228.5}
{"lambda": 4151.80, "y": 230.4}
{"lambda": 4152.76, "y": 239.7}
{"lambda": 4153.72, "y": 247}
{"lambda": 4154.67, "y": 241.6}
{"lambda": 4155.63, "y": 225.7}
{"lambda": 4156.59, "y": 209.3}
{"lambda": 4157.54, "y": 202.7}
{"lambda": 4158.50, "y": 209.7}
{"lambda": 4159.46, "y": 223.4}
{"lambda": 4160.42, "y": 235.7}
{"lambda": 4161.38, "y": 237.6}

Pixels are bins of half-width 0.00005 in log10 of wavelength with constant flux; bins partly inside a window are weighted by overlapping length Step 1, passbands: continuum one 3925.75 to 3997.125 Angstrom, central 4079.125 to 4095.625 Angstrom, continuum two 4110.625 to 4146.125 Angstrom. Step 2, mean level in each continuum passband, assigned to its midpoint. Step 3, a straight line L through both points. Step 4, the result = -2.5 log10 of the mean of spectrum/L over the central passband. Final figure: 0.11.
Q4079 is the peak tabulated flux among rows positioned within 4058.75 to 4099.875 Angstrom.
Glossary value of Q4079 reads 288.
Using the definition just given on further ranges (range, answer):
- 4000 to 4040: 266.8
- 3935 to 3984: 305.4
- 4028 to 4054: 272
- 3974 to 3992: 222.3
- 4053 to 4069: 256.8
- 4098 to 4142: 453.3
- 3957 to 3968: 294.4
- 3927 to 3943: 268.3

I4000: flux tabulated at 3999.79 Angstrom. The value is 253.9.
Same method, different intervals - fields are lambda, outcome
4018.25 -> 263.6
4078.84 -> 208.7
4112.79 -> 187.9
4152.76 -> 239.7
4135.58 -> 254.9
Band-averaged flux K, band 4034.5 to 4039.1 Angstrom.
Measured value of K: 257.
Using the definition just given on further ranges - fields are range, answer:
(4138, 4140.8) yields 261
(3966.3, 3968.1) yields 286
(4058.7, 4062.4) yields 194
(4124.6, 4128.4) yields 218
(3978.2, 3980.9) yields 206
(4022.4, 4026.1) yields 215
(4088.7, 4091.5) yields 230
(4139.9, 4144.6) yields 244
